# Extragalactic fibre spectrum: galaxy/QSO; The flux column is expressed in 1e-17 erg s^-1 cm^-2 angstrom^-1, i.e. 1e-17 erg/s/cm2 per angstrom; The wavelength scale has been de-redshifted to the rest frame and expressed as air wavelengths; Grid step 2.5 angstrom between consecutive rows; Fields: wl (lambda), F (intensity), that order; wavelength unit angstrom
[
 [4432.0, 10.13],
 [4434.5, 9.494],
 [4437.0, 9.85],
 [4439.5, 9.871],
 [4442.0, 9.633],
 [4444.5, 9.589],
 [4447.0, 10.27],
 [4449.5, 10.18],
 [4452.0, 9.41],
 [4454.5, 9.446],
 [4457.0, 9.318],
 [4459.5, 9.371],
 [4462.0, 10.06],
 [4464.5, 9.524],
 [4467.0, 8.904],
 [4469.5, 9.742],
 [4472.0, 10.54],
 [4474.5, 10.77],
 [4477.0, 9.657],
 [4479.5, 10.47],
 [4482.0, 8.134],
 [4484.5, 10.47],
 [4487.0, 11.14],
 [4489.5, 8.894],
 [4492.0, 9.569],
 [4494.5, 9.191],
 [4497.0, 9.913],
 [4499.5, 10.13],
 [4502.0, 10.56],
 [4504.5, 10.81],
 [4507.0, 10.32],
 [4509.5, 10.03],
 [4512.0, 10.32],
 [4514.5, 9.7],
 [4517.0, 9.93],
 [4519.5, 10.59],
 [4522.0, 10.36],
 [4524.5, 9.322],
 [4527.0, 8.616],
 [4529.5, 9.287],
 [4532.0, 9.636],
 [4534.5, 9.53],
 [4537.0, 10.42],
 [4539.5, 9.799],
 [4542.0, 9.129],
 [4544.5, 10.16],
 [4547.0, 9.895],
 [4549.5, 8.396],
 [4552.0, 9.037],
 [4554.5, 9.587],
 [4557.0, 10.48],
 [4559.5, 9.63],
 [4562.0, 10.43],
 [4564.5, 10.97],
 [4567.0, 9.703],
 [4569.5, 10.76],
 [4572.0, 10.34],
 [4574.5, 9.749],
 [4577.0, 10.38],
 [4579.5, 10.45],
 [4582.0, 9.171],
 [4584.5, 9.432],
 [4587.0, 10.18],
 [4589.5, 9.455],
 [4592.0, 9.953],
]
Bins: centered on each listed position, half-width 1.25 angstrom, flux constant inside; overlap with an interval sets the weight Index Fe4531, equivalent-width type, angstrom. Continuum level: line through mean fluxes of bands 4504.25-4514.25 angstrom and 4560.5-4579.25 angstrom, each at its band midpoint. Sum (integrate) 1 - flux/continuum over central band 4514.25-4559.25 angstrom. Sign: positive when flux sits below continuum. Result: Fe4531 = 2.8 angstrom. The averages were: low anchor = 10.3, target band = 9.66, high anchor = 10.3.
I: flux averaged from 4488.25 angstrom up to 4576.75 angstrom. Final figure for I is 9.87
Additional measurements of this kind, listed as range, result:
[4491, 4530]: 9.93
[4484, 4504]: 10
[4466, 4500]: 9.82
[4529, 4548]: 9.75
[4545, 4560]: 9.53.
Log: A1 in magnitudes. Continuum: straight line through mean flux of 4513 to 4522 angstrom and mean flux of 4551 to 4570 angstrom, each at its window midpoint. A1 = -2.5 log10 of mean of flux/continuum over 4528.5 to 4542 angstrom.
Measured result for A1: 0.04 mag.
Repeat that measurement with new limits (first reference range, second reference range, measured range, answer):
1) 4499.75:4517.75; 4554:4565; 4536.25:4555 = 0.08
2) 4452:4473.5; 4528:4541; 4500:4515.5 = -0.07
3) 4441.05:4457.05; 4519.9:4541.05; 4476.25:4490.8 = -0.01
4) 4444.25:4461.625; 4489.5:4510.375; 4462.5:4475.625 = -0.01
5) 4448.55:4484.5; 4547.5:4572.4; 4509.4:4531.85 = 0.01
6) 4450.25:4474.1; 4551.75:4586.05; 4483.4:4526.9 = -0.03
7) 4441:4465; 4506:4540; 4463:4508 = -0.02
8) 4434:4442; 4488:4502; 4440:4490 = -0.01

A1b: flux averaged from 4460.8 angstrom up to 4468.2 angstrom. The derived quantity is 9.5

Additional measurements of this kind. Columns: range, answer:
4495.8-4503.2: 10.2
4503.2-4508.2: 10.6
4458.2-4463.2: 9.71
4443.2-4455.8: 9.78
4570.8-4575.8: 10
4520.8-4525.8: 9.82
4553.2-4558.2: 10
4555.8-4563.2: 10.2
